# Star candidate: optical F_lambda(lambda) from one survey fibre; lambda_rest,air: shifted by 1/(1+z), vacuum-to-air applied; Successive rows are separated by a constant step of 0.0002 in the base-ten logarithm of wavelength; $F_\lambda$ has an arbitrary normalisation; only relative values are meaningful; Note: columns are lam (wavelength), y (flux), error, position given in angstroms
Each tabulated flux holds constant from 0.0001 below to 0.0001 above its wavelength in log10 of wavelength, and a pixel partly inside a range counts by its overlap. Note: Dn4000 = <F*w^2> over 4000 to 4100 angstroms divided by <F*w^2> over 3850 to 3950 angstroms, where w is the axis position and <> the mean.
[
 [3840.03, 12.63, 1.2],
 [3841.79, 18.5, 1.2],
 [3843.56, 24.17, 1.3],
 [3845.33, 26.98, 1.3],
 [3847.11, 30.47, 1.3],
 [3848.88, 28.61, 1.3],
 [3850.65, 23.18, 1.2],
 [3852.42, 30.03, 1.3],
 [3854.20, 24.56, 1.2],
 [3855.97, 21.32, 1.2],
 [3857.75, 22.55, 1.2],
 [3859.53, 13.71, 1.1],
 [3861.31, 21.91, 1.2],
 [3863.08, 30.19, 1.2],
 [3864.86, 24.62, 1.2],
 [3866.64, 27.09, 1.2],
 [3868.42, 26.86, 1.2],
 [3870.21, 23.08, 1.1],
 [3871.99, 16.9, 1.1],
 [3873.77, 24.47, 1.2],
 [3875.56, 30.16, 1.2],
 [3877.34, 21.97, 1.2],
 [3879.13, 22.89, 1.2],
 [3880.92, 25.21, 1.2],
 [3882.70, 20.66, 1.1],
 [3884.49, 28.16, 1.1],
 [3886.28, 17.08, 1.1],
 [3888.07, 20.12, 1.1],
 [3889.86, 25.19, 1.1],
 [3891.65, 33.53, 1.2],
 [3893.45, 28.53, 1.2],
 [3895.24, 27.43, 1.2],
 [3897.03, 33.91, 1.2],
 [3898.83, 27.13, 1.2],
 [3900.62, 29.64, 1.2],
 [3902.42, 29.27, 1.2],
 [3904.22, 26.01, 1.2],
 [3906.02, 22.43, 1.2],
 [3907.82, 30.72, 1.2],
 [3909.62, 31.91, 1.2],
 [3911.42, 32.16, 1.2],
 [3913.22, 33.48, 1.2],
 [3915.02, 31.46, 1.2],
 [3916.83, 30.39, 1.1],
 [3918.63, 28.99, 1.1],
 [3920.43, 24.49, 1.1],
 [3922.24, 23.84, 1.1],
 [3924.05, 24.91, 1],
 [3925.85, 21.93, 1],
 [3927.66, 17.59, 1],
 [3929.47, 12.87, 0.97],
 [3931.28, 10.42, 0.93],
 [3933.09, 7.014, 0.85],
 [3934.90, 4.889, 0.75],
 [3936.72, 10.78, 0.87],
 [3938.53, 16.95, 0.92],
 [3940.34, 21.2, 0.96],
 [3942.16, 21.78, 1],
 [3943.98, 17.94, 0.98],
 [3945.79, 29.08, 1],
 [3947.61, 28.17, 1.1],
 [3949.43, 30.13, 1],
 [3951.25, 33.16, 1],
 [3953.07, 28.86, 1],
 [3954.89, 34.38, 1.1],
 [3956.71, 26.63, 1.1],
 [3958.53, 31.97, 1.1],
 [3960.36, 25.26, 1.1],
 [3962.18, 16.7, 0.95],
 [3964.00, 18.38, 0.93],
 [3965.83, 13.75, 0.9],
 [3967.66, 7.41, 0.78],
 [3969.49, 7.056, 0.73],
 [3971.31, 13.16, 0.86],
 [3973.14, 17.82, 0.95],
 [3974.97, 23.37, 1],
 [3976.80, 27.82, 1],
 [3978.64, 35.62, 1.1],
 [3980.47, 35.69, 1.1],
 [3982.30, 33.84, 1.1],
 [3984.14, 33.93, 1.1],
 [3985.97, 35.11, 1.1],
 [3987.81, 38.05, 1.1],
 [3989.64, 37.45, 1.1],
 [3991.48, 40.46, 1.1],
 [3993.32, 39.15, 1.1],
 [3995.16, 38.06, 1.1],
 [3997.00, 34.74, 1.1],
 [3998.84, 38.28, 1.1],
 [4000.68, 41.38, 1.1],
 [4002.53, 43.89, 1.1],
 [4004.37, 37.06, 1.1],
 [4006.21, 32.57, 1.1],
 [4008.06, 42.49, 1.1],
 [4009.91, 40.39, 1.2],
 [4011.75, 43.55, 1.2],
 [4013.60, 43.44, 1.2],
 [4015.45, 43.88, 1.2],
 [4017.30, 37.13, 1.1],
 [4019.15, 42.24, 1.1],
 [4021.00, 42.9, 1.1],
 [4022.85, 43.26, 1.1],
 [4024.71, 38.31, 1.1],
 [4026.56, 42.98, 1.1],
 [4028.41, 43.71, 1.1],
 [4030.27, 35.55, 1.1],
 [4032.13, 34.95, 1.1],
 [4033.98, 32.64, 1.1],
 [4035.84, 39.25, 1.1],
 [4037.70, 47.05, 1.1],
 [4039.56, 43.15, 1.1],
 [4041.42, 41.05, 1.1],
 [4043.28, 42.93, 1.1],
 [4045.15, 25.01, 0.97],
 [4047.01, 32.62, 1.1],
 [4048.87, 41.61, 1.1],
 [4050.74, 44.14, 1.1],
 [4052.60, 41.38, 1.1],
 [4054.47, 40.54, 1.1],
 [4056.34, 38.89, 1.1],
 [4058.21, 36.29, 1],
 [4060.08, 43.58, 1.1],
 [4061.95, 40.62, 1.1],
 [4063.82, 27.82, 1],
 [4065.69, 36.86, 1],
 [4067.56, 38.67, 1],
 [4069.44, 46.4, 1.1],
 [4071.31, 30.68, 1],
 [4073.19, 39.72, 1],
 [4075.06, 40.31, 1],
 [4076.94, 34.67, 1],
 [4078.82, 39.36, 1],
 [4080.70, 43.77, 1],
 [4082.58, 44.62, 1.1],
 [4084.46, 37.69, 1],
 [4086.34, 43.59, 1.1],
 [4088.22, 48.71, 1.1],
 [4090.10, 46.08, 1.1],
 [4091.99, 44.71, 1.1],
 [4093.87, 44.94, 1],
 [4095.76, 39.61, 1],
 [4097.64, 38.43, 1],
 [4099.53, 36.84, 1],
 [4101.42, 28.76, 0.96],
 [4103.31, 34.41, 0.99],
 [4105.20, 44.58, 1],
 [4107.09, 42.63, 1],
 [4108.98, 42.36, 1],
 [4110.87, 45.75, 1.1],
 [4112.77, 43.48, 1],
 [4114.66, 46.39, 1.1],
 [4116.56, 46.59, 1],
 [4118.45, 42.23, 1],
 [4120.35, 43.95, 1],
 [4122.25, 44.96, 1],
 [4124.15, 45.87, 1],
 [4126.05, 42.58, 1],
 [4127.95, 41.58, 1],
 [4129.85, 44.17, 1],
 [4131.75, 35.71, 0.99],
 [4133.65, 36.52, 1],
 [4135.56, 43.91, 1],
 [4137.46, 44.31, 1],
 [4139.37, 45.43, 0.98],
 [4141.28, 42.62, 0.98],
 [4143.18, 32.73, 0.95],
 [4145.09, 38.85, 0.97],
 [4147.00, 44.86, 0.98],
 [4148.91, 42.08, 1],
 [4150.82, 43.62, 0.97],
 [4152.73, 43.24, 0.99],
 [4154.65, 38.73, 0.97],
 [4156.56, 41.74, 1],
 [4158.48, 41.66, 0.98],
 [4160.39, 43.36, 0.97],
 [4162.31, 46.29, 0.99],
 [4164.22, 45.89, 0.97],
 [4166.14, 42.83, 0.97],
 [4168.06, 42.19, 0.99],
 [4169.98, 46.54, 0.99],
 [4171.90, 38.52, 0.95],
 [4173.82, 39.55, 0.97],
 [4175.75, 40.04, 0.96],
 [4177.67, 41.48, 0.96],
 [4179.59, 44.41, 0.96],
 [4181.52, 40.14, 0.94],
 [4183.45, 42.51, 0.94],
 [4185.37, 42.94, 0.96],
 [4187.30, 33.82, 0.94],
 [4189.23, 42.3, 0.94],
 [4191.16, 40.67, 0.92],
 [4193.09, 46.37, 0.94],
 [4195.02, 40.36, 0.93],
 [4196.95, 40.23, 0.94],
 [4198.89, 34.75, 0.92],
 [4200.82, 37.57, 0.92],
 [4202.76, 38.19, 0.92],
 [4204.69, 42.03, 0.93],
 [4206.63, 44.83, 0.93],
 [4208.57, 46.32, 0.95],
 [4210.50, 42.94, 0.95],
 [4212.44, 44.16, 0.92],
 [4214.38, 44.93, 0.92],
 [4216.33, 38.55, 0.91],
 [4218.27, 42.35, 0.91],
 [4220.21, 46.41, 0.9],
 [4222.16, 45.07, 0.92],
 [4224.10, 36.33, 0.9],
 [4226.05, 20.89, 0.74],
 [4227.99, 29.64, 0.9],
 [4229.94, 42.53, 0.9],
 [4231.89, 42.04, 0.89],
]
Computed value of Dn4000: 1.8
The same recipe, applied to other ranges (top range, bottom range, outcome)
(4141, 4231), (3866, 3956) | 1.91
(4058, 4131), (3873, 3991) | 1.80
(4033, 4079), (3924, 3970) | 2.04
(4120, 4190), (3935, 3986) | 1.95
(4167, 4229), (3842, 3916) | 1.82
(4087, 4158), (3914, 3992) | 1.91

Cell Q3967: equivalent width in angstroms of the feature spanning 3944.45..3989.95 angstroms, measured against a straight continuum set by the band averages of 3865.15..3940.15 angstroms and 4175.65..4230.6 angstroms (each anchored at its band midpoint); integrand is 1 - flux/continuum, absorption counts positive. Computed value 2.0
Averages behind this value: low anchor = 23.9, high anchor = 40.4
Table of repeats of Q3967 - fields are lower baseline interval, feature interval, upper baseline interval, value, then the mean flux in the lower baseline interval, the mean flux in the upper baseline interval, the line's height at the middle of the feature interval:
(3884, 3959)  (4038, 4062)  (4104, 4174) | -2.82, 24.9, 42.7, 35.4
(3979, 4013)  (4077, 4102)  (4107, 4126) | 1.00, 38.1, 44.4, 43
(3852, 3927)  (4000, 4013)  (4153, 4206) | -3.28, 25.9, 41.3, 32.1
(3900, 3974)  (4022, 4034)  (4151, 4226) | -4.00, 22.5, 41.6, 29.4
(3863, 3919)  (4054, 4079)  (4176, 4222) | -1.97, 26.9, 41.7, 35.3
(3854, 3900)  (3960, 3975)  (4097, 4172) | 7.63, 24.6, 42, 30.7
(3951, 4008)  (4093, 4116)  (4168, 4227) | -2.91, 29.9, 40.9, 36.2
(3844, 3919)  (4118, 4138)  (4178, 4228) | -2.74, 26.3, 40.6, 37.2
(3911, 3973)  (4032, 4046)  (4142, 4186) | -3.72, 21.5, 41.9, 30.4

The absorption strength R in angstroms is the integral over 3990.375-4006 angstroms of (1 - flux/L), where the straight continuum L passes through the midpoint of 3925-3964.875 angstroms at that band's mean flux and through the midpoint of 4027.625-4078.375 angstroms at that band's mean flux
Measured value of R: -4.78 angstroms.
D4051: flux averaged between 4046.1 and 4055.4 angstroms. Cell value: 40.1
